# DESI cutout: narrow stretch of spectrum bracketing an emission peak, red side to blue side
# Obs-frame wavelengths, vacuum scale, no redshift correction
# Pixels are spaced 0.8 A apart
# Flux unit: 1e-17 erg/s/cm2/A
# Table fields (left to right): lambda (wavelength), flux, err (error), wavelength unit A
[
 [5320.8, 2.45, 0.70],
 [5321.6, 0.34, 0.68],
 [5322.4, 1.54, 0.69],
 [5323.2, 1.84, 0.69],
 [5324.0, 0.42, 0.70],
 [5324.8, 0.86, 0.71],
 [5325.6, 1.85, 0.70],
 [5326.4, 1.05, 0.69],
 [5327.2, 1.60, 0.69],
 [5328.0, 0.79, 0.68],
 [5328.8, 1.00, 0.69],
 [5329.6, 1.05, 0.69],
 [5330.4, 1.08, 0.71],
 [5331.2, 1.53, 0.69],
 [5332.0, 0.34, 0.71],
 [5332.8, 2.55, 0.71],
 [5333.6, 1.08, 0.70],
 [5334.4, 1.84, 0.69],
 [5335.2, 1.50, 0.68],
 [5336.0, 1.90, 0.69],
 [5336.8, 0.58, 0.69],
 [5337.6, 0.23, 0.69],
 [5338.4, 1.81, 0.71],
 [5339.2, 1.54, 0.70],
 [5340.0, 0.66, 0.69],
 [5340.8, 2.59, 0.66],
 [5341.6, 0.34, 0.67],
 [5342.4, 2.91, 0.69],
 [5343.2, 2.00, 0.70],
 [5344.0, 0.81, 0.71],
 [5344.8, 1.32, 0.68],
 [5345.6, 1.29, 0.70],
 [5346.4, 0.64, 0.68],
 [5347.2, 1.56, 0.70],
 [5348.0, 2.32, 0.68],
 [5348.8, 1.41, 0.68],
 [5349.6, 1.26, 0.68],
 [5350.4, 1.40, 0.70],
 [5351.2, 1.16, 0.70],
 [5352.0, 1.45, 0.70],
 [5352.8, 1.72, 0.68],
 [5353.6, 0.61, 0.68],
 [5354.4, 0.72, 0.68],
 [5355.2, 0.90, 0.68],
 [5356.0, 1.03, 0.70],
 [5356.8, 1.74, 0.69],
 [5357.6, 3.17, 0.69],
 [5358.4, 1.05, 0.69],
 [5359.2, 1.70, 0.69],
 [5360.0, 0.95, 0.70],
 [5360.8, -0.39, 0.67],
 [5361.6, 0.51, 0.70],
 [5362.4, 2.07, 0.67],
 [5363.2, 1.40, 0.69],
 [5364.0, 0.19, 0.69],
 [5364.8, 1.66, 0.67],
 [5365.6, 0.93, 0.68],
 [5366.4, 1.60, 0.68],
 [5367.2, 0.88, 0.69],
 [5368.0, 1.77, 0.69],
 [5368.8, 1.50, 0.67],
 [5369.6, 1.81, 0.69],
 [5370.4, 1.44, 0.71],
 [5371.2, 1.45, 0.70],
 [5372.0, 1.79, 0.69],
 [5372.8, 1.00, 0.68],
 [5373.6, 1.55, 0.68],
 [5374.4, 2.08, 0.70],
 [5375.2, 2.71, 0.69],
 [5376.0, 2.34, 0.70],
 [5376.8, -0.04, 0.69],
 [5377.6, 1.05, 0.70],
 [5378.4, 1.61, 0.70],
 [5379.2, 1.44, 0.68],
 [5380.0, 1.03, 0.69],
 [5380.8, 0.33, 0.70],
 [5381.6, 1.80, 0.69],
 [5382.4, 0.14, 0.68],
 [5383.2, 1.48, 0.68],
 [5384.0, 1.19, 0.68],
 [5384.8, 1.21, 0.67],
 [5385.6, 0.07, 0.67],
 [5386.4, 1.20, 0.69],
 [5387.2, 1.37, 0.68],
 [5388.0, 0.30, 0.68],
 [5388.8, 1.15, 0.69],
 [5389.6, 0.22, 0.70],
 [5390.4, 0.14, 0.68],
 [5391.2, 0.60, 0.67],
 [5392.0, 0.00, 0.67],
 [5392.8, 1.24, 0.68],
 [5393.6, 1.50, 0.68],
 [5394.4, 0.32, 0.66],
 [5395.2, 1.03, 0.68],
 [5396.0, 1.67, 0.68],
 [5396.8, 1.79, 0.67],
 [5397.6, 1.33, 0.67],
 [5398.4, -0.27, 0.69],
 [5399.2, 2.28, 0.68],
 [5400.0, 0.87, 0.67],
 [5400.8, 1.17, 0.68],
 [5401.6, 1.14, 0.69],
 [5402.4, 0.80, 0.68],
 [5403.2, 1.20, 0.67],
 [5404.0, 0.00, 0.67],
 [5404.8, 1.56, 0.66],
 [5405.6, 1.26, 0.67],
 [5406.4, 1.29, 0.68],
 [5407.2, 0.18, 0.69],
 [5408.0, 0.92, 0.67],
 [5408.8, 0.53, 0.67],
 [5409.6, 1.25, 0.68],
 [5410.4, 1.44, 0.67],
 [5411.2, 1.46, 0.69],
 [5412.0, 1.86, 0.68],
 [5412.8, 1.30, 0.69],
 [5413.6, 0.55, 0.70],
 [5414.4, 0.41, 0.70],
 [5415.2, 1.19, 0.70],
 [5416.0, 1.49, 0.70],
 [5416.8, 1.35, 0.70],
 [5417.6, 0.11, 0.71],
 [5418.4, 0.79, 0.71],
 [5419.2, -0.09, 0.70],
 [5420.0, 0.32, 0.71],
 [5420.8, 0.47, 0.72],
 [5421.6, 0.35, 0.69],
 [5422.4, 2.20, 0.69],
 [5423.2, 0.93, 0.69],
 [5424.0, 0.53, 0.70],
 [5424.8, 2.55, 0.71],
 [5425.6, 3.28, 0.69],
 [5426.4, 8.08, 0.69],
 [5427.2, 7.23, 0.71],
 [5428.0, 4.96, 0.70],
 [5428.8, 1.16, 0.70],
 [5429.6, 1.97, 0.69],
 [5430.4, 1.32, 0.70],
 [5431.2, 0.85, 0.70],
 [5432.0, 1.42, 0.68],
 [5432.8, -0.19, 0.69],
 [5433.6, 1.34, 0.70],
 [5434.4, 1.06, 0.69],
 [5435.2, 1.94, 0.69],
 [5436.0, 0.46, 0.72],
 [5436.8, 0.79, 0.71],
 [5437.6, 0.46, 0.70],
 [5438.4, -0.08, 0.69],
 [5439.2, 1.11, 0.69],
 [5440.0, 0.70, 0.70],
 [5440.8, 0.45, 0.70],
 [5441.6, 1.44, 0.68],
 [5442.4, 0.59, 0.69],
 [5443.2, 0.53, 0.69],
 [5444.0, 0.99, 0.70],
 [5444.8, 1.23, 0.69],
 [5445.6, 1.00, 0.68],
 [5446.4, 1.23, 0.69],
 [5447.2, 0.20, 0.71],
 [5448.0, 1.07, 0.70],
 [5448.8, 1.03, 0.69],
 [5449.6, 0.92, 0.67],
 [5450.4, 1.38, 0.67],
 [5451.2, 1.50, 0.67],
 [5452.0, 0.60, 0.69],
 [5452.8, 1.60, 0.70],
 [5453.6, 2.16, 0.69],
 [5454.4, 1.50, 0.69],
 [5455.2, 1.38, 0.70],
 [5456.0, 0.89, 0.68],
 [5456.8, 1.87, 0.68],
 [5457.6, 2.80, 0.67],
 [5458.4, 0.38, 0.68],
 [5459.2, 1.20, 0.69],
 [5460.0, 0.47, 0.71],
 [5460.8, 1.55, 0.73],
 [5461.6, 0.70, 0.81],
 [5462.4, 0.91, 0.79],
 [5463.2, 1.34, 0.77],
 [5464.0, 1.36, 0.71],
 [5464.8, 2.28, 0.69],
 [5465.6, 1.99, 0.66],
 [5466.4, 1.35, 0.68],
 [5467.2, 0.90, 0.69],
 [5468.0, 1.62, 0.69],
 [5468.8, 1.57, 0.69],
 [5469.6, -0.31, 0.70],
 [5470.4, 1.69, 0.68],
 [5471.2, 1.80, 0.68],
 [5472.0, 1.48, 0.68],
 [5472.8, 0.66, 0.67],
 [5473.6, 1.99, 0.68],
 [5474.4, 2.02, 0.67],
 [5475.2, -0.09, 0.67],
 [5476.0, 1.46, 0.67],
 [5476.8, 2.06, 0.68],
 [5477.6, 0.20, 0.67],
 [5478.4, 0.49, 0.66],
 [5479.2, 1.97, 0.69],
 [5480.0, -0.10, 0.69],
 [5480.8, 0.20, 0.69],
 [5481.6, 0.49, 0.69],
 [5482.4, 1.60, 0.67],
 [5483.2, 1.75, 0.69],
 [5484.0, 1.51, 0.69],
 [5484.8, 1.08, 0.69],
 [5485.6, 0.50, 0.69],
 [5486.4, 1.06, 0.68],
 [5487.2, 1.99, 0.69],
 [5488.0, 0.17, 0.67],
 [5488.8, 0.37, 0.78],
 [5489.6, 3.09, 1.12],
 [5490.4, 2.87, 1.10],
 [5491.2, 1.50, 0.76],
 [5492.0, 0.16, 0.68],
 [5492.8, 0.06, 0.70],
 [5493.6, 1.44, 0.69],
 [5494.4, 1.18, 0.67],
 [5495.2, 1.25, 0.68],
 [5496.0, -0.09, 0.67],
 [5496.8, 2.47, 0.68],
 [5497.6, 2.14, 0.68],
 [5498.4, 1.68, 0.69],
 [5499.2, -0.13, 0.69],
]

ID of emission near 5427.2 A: [O III]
